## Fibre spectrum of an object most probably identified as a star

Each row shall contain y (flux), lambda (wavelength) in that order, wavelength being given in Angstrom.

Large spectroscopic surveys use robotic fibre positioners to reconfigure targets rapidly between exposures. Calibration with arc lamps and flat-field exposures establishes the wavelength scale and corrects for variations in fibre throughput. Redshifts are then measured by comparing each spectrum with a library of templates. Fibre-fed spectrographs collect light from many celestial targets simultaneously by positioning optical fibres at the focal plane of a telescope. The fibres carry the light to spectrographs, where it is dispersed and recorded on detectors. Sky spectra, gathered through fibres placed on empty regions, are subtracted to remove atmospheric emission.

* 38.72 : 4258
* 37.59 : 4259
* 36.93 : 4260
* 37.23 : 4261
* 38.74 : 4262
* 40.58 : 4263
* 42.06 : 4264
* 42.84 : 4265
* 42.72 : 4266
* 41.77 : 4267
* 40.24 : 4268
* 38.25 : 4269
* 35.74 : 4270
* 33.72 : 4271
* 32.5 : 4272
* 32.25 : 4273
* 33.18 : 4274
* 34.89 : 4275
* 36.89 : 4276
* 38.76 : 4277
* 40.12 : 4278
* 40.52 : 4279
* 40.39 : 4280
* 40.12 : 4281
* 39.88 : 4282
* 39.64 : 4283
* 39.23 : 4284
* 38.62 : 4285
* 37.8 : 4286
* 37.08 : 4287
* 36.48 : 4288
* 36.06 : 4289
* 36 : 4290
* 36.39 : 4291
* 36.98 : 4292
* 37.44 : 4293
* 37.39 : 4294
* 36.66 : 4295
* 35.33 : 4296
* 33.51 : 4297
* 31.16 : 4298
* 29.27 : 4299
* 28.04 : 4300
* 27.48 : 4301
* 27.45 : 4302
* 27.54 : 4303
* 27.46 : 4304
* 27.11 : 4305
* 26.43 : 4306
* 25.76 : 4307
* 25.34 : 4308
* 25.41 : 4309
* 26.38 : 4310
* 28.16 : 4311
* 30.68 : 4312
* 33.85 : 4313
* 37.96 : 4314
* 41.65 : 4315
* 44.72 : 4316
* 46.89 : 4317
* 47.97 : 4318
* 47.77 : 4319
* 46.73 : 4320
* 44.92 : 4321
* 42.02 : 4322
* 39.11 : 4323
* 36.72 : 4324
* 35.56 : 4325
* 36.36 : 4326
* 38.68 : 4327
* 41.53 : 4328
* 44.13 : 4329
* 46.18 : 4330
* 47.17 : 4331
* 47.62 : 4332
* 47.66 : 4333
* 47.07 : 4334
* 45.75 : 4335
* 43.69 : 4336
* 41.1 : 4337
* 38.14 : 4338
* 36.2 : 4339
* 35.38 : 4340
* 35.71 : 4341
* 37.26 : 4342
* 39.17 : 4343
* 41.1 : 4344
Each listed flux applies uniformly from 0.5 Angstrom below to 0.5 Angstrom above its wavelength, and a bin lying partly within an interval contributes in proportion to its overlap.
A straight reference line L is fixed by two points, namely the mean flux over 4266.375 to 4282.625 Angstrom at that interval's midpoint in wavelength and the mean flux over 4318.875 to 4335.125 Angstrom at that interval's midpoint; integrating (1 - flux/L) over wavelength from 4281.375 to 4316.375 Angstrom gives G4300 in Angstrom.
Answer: 5.84 Angstrom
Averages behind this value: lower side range 37.5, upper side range 43.1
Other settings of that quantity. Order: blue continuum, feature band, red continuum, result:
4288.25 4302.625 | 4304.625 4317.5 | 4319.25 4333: 2.0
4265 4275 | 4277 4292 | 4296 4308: -2.4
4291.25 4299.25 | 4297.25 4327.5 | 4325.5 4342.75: 2.9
